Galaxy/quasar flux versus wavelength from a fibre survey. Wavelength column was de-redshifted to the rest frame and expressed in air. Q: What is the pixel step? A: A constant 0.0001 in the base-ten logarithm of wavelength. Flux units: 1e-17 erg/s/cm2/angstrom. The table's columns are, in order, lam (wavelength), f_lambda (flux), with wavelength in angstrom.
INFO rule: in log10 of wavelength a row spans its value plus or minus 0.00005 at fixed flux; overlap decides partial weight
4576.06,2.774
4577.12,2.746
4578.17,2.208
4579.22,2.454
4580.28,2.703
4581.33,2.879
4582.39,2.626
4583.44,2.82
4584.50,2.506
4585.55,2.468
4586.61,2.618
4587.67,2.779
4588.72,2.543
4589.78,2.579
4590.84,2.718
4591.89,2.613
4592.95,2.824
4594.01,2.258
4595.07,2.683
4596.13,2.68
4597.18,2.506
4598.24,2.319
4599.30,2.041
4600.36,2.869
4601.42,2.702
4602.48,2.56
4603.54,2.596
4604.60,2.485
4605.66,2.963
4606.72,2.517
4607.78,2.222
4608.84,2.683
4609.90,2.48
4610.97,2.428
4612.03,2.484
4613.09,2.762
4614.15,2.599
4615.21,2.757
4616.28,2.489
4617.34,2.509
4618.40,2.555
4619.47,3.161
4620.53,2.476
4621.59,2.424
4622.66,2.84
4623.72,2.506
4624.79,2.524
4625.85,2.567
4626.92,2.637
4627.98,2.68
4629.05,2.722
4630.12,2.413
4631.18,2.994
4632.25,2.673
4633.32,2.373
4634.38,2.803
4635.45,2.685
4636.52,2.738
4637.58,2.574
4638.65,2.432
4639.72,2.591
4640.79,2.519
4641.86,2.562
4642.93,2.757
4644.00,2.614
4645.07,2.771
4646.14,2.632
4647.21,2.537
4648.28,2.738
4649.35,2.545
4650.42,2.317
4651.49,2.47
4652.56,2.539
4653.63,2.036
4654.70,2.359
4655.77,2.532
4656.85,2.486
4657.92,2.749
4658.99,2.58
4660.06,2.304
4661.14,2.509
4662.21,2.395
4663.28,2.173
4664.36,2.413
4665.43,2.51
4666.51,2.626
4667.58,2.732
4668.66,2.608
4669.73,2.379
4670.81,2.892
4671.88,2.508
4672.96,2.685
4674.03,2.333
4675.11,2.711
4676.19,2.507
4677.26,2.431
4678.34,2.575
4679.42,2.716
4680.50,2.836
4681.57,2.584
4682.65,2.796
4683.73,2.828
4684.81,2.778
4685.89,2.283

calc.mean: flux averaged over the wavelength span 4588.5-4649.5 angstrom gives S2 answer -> 2.6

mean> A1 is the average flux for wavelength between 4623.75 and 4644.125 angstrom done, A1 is 2.62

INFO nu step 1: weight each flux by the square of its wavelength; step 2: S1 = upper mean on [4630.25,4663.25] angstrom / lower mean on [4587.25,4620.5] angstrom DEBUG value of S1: 1.00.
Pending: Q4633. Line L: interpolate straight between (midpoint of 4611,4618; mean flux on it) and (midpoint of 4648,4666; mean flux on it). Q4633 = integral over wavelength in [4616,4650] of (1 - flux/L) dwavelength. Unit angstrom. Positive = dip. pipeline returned -1.34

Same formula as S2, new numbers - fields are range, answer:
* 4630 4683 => 2.57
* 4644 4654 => 2.52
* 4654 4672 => 2.51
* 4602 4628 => 2.6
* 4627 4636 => 2.67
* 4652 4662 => 2.45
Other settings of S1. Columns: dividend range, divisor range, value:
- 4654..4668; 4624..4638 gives 0.95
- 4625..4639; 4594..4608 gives 1.05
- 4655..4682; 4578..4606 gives 1.02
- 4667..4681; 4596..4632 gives 1.03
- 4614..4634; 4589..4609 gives 1.04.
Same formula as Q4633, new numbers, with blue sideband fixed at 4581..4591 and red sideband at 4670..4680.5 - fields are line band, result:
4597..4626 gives 0.7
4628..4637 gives -0.2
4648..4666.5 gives 1.1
